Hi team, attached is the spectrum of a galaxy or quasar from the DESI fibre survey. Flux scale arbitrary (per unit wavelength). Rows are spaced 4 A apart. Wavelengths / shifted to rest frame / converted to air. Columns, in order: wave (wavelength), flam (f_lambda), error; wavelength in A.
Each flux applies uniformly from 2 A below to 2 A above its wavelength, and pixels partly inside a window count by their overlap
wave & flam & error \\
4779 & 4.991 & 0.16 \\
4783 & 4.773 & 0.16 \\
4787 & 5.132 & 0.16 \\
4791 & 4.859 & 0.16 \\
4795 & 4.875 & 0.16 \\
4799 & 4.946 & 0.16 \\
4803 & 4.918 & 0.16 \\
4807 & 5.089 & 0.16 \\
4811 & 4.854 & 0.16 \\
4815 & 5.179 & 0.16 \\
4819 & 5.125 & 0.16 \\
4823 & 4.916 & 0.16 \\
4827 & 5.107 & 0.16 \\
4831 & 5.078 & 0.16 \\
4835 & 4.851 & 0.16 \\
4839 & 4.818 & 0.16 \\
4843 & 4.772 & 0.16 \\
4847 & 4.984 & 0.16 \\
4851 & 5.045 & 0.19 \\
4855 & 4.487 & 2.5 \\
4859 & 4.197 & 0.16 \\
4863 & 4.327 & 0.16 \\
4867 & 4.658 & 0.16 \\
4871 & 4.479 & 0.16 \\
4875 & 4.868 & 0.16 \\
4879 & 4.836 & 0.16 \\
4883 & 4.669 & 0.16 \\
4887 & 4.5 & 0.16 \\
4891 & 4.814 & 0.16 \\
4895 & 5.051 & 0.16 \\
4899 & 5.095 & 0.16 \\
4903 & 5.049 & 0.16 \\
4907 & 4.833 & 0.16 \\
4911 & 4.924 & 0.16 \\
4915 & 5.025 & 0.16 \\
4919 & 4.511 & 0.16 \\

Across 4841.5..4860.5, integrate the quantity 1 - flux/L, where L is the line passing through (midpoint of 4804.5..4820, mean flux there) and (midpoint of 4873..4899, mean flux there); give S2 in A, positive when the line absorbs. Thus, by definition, 0.8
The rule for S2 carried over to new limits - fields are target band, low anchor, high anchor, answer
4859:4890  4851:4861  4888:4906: 0.67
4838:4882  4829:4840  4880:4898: 1.65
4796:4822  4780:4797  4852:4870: -1.22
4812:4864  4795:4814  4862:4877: -0.79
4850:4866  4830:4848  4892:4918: 1.37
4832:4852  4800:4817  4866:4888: -0.21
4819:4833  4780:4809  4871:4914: -0.38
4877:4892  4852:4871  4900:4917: 0.03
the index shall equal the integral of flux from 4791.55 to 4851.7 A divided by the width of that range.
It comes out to 4.97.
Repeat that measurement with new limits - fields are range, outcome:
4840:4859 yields 4.76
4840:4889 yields 4.66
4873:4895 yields 4.77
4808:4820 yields 5.05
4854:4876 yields 4.49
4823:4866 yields 4.77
